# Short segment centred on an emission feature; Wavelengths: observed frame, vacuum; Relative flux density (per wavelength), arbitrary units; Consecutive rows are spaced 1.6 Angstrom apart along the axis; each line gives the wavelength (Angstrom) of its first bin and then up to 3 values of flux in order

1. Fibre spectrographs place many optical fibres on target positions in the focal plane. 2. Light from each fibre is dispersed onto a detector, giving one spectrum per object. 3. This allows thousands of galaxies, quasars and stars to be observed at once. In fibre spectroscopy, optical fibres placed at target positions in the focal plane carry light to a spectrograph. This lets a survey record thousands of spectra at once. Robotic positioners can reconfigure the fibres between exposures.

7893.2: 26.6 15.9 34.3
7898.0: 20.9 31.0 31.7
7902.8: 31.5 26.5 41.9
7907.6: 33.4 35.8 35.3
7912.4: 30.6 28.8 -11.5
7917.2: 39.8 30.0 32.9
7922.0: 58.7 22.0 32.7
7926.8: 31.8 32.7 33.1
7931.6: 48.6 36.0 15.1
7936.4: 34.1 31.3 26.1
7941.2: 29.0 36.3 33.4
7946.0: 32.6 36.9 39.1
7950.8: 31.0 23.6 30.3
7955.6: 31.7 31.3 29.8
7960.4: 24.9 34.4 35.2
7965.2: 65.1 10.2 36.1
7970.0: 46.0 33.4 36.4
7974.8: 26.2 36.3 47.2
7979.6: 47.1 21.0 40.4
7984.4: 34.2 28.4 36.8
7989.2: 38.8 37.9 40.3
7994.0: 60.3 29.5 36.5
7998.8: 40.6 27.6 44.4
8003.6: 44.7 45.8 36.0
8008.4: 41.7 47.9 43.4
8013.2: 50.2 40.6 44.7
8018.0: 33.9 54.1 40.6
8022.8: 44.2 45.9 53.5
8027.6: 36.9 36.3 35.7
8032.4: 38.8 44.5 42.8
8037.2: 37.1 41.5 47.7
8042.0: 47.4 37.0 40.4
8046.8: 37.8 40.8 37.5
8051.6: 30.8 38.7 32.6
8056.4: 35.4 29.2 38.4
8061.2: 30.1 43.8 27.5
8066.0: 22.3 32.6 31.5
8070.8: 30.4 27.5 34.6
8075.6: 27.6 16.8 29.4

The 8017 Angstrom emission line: Mg II 2798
